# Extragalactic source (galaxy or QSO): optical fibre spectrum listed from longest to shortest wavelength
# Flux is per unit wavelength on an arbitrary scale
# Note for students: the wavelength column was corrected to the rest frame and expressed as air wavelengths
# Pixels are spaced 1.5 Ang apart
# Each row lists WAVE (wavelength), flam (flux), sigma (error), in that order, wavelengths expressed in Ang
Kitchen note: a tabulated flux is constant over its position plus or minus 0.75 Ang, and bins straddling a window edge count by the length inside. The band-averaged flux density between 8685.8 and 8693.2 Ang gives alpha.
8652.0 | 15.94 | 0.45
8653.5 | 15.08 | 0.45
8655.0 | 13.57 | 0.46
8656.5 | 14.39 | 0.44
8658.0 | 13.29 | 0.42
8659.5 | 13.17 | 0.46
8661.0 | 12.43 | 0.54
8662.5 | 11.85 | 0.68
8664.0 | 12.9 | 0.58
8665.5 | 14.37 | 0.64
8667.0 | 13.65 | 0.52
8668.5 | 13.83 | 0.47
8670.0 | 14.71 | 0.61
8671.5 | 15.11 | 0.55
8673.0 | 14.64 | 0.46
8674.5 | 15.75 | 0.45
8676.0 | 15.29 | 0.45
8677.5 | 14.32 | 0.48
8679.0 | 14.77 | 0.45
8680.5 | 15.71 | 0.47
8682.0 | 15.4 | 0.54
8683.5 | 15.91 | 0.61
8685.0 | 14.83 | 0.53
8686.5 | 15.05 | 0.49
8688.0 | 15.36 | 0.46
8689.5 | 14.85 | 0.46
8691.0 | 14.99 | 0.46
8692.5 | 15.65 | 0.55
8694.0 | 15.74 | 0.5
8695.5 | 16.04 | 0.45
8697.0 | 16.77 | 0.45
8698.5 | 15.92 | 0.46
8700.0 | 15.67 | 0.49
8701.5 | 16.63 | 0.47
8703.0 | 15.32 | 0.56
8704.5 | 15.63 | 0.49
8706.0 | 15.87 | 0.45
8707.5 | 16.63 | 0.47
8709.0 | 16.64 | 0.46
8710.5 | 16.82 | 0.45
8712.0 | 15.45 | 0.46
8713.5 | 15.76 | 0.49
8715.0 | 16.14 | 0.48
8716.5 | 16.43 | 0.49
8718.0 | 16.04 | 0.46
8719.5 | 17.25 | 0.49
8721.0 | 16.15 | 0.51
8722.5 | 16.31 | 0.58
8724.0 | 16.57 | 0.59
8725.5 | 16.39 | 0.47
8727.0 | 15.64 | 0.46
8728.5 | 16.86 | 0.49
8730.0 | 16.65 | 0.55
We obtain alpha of 15.2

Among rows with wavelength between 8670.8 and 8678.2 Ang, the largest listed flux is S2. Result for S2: 15.75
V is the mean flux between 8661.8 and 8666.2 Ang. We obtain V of 13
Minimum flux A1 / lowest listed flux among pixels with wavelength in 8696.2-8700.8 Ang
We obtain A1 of 15.67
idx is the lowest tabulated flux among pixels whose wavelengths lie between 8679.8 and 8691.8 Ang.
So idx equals 14.83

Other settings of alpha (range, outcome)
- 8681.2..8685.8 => 15.4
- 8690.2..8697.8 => 15.8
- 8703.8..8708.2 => 16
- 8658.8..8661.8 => 12.8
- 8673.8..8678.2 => 15.1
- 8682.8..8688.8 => 15.3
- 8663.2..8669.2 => 13.7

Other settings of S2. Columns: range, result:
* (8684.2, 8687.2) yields 15.05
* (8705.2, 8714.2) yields 16.82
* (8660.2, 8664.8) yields 12.9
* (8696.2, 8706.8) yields 16.77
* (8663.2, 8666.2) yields 14.37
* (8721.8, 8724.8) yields 16.57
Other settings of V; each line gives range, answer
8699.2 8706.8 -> 15.8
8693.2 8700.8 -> 16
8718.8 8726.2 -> 16.5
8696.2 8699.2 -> 16.3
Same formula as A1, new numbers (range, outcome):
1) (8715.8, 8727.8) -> 15.64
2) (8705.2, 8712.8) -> 15.45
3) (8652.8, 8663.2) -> 11.85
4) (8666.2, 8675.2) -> 13.65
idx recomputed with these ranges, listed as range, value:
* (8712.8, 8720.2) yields 15.76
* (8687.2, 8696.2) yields 14.85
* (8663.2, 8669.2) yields 12.9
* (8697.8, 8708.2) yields 15.32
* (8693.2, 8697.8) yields 15.74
